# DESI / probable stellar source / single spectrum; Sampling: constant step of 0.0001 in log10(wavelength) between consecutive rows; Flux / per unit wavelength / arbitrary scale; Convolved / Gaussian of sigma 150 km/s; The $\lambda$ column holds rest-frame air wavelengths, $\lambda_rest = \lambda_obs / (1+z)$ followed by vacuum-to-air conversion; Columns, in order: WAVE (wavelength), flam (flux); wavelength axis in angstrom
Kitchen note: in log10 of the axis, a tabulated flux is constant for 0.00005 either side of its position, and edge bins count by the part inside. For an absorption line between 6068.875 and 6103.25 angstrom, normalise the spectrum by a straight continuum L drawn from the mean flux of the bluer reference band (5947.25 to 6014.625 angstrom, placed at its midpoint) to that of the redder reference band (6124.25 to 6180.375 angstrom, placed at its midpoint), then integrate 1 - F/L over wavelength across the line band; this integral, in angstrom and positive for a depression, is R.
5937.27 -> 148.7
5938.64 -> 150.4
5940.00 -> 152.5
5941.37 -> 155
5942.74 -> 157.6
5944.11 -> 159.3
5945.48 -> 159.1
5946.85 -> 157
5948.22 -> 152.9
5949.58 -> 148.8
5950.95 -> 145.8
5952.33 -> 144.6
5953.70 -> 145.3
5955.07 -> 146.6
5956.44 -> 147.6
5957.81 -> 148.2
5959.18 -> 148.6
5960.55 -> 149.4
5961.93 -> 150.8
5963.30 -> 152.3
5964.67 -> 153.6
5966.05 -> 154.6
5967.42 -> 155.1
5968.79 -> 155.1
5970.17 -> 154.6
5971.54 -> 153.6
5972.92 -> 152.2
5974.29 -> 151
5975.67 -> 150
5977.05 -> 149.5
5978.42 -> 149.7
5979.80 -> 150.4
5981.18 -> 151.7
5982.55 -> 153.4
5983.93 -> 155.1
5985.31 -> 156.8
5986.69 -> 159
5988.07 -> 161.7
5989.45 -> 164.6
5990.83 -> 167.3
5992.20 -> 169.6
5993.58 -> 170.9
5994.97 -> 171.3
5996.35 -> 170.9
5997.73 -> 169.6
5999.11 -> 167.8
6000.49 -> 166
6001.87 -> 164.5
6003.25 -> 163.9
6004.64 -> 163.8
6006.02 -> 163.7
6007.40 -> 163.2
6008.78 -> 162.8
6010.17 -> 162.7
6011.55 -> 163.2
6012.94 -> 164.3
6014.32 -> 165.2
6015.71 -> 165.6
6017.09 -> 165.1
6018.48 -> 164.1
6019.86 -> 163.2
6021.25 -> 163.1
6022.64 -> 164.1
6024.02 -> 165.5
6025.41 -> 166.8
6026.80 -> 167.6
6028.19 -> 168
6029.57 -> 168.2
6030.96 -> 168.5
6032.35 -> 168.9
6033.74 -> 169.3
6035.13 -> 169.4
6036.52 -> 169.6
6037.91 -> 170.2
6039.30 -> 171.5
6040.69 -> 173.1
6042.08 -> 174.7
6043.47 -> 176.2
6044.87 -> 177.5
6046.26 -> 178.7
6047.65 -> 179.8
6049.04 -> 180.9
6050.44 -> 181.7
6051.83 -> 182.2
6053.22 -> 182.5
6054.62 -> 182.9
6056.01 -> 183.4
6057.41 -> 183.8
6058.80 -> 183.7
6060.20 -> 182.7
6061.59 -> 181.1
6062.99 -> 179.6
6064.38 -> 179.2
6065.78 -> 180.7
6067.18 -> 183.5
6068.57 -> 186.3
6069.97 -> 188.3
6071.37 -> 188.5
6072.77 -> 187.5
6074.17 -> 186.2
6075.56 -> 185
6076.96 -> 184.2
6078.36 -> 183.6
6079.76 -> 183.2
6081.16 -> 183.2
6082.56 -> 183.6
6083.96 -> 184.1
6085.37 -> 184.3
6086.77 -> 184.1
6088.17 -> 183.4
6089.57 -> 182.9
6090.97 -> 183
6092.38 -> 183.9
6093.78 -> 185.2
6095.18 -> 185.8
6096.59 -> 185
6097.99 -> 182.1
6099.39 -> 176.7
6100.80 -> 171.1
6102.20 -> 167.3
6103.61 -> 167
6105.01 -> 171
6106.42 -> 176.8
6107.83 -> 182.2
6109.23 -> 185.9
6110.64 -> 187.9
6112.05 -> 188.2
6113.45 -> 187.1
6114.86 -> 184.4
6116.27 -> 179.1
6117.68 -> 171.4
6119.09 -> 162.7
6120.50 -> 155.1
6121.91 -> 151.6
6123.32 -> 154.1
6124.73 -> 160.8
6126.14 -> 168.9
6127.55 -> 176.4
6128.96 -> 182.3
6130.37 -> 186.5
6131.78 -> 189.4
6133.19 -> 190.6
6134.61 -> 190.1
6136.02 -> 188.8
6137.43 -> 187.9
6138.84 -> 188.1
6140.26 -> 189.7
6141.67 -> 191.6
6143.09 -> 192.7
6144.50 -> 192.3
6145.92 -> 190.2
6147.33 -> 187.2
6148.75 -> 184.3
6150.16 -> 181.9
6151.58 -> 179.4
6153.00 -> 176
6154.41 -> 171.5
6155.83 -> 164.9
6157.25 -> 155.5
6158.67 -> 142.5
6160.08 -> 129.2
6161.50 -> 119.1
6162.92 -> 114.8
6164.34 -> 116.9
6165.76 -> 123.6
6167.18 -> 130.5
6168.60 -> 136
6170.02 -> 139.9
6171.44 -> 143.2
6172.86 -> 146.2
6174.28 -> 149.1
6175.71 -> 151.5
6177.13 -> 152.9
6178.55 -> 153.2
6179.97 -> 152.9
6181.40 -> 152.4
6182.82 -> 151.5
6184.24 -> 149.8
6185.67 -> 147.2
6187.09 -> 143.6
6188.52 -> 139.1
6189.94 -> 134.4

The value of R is -4.5 angstrom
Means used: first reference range 157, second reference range 164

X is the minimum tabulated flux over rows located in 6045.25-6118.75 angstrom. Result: 167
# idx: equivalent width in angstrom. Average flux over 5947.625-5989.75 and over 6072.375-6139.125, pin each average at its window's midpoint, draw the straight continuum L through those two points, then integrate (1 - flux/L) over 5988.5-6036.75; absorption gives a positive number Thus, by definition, -1.66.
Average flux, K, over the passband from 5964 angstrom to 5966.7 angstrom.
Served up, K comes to 154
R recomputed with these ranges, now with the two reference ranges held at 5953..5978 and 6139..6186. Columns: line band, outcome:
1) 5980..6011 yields -2.4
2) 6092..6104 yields -1.8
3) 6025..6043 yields -2.0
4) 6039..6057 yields -3.0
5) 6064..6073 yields -1.8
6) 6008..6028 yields -1.6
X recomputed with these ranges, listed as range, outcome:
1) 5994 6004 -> 163.9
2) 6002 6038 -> 162.7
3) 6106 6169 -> 114.8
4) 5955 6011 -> 146.6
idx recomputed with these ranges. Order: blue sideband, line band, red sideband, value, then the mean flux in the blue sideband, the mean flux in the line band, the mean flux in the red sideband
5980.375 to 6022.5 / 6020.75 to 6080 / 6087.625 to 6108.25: -2.1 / 164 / 178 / 179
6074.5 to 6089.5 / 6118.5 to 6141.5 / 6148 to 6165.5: -1.9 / 184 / 177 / 152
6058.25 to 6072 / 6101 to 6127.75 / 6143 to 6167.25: -0.4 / 183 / 172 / 158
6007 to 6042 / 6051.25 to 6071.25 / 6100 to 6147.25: -1.4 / 167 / 183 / 179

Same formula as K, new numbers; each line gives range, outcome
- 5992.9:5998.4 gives 170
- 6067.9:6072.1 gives 187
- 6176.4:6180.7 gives 153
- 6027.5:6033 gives 169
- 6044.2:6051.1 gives 180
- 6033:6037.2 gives 169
